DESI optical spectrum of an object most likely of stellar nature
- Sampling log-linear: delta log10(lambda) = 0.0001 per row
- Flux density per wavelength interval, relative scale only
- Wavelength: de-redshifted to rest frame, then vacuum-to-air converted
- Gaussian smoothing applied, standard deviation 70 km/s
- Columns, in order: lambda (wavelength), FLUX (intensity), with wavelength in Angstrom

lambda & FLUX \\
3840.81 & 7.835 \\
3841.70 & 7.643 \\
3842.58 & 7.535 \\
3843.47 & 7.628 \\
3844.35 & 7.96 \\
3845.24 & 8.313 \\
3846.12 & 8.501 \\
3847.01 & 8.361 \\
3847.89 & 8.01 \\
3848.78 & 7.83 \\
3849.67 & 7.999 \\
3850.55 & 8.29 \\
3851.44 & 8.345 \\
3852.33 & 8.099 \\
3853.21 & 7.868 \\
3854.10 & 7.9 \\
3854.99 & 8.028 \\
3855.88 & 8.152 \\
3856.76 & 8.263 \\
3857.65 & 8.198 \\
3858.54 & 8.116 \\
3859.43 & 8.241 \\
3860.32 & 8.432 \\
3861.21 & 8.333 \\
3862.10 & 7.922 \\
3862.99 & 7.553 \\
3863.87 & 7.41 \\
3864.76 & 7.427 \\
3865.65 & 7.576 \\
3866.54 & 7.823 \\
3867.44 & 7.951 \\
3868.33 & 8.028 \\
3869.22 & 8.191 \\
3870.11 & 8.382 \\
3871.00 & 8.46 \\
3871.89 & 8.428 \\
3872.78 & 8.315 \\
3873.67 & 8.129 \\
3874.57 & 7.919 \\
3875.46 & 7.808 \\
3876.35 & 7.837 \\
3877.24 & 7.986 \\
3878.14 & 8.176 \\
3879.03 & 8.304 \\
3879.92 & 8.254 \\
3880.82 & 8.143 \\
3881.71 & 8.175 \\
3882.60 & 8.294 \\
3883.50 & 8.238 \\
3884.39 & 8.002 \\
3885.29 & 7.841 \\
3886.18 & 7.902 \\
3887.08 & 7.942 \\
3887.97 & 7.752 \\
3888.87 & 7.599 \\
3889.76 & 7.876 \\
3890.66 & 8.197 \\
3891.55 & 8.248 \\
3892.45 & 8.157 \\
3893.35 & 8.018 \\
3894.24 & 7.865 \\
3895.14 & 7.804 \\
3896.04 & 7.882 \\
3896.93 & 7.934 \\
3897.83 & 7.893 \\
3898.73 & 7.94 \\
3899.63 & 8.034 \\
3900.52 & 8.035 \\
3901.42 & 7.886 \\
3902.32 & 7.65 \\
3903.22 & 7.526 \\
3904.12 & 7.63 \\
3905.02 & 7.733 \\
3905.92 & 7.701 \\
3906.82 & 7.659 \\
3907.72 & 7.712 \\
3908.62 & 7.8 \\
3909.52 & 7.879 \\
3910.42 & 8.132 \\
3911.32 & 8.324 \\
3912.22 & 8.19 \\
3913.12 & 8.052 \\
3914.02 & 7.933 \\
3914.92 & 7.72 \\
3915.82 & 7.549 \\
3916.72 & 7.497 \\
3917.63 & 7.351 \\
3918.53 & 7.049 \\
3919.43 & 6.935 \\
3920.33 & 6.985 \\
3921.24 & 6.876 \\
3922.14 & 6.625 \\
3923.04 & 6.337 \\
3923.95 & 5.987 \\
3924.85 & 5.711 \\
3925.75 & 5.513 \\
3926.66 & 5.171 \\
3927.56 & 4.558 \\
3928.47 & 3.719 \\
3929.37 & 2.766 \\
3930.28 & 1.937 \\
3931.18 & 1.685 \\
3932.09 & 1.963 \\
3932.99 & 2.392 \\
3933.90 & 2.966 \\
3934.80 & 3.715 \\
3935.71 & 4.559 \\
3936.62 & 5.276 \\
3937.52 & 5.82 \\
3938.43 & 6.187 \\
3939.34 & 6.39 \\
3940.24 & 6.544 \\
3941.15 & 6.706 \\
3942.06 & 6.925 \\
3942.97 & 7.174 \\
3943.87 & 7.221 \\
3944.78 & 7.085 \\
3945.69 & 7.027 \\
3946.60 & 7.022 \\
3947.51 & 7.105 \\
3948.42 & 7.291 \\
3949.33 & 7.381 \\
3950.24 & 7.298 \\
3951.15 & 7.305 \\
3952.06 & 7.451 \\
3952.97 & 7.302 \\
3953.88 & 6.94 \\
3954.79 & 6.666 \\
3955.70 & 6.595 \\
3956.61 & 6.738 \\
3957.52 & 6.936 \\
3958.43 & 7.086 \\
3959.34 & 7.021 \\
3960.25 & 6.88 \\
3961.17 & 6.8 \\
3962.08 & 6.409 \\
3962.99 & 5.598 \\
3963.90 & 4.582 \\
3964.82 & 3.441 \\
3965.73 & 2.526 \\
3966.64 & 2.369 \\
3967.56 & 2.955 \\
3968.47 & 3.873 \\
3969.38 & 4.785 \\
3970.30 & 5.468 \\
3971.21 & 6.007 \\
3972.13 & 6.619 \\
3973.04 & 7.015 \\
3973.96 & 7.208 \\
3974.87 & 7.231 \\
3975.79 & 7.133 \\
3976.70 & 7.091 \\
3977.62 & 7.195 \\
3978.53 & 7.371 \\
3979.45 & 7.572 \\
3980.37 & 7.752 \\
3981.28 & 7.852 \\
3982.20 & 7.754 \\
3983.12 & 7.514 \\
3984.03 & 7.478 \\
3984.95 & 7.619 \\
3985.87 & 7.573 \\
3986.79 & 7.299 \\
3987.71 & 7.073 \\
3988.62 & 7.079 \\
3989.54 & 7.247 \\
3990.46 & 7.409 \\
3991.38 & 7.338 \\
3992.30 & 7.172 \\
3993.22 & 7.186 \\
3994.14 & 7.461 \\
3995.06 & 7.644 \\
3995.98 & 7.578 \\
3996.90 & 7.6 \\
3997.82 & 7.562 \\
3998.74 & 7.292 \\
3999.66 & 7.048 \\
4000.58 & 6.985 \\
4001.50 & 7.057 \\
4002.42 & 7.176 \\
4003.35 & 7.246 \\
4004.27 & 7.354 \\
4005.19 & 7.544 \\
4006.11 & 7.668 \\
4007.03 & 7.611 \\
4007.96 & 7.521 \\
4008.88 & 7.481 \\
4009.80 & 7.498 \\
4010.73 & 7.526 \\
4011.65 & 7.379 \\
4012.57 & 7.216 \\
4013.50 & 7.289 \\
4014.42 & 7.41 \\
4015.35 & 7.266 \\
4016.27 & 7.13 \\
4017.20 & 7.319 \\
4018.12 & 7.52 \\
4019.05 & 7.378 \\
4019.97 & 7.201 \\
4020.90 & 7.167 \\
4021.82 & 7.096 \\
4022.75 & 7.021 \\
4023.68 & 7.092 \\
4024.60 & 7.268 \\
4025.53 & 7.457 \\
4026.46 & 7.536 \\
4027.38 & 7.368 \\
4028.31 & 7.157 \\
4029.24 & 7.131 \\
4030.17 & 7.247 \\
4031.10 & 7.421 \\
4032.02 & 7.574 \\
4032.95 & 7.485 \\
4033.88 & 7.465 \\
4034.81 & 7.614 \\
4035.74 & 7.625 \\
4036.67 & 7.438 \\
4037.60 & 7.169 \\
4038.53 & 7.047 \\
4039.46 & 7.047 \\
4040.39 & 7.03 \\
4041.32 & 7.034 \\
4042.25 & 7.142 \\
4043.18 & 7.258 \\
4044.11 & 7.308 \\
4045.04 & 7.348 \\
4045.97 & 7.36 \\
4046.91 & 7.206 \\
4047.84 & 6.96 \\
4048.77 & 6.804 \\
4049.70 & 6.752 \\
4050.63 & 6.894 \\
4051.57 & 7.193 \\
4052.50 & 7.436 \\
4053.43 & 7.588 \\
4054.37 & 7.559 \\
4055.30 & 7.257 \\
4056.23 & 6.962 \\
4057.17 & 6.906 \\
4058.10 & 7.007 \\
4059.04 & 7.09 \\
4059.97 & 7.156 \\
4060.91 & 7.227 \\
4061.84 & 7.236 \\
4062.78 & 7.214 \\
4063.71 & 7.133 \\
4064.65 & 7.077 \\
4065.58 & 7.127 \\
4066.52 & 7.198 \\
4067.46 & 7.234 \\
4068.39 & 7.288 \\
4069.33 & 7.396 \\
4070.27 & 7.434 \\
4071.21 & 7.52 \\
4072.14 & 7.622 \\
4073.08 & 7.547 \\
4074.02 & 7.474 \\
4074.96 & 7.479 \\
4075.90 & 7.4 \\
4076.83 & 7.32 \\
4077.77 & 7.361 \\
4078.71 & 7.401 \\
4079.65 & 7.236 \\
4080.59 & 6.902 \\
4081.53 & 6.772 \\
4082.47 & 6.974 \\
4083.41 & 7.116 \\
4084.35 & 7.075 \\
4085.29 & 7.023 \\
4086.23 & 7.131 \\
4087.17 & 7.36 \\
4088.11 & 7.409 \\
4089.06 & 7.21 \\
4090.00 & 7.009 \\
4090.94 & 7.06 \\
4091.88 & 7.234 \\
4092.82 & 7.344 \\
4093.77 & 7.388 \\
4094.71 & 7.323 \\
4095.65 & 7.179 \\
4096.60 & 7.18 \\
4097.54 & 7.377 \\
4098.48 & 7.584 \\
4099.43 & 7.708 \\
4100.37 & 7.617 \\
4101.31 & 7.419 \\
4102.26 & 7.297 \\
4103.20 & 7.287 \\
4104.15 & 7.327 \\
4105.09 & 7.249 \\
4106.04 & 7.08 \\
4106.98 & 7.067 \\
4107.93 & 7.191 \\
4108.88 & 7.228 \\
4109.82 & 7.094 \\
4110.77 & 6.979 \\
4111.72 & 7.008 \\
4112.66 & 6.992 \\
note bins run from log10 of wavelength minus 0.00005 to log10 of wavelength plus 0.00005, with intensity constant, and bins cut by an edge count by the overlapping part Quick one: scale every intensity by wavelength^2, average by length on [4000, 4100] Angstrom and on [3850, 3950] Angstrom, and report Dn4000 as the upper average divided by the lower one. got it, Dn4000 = 1.09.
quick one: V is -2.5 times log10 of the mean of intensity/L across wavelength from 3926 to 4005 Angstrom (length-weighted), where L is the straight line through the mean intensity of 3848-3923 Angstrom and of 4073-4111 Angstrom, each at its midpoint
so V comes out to 0.21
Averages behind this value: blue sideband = 7.9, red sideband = 7.25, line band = 6.28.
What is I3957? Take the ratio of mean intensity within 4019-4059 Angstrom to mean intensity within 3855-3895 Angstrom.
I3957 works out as 0.90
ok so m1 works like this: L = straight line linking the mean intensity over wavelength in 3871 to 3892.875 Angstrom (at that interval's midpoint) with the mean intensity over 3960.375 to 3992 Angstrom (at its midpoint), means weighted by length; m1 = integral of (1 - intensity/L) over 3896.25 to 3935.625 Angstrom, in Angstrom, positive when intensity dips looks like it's 5.7 Angstrom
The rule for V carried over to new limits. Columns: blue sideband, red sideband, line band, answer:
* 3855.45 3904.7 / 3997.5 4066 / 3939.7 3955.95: 0.09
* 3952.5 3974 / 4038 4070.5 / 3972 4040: -0.15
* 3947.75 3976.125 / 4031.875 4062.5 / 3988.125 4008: -0.12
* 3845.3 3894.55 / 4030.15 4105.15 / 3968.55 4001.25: 0.07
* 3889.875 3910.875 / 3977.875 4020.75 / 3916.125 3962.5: 0.26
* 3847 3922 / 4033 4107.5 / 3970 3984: 0.06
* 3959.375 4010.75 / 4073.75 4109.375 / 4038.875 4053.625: -0.02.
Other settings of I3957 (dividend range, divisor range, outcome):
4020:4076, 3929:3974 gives 1.28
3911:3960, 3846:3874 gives 0.77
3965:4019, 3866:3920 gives 0.88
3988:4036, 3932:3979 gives 1.22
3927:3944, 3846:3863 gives 0.57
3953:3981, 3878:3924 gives 0.78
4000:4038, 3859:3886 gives 0.91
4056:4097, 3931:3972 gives 1.25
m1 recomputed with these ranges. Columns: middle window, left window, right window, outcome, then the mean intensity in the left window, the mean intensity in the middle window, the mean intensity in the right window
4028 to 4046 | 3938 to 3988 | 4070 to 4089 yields -0.7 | 6.57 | 7.3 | 7.27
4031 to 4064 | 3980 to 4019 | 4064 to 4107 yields 0.5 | 7.4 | 7.22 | 7.28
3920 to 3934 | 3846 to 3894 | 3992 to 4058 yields 6.0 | 8.06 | 4.46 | 7.29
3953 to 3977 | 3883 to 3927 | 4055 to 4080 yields 5.1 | 7.56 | 5.86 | 7.27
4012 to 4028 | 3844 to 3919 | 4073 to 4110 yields 0.5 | 7.97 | 7.28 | 7.26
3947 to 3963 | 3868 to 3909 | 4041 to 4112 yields 1.5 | 7.98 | 6.97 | 7.23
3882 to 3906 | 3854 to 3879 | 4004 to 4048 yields 0.0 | 8.04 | 7.91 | 7.32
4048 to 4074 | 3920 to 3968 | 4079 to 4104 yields -1.2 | 5.65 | 7.22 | 7.24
